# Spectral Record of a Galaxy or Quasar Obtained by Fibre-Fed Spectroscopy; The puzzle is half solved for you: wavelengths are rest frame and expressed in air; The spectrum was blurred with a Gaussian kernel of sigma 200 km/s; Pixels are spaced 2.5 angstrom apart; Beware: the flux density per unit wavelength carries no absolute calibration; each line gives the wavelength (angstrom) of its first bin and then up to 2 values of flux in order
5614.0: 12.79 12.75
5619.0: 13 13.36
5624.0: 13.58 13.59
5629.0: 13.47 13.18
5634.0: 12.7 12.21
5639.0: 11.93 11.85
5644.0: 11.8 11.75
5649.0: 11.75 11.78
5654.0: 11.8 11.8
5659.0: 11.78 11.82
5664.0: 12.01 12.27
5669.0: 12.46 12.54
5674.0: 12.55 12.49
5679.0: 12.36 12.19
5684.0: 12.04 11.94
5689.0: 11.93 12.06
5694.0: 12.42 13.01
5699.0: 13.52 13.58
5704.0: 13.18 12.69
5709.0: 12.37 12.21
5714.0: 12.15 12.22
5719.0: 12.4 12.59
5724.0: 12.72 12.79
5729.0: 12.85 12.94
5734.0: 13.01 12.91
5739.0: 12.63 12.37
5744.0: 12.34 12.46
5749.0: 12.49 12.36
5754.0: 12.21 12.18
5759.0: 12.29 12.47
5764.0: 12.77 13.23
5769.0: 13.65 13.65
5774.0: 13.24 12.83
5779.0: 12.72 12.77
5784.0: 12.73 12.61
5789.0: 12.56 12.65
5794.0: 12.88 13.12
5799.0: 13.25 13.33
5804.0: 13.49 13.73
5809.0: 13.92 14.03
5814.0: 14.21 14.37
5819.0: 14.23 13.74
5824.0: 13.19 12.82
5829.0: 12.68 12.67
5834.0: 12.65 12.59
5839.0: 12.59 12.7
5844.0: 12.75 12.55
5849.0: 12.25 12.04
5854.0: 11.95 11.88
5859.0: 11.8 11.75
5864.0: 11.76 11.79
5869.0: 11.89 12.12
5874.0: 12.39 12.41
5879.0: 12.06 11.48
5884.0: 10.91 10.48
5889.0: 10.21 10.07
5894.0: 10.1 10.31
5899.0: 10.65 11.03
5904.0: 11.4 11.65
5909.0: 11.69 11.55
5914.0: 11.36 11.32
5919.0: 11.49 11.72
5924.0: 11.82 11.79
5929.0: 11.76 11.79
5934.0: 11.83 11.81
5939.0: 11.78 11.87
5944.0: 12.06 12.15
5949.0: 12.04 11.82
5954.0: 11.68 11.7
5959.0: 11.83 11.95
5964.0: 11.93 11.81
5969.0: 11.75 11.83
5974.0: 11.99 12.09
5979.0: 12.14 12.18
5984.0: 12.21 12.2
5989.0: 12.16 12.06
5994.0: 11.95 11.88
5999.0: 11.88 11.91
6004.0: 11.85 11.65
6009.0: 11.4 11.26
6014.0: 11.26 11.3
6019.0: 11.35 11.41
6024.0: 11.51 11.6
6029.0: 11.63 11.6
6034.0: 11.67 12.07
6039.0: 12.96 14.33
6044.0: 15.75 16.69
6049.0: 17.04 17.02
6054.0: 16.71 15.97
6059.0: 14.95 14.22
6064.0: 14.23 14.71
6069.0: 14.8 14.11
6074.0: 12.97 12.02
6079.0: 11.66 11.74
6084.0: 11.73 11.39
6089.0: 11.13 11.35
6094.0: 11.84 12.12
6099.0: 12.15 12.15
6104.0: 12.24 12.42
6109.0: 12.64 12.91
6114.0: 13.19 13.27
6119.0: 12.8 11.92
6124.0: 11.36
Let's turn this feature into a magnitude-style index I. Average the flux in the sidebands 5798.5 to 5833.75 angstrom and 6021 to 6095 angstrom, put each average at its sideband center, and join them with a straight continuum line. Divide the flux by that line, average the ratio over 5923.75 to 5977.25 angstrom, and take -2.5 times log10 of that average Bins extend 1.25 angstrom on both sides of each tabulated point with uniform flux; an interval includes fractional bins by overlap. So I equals 0.14 mag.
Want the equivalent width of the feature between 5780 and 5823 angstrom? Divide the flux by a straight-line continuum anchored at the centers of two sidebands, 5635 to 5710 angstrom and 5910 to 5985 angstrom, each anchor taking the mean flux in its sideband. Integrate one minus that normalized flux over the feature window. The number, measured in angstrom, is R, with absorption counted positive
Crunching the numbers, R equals -4.7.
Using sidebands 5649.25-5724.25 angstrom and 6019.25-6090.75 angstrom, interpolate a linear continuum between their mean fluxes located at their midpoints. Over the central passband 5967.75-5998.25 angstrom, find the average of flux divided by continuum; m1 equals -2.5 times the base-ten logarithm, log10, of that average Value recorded 0.10 mag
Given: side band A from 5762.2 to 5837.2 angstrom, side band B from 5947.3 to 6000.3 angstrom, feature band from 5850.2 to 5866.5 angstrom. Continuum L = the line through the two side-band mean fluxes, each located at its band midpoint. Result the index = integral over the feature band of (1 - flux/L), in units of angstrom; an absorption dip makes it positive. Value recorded 1.18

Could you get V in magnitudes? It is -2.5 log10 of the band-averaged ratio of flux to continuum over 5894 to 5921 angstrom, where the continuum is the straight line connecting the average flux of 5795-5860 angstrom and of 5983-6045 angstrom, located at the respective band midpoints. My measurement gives 0.13 mag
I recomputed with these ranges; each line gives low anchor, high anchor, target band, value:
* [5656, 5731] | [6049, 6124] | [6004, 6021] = 0.143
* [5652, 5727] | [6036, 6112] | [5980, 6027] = 0.135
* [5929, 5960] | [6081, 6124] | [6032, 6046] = -0.119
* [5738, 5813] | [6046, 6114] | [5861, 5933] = 0.151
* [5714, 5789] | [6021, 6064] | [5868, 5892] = 0.161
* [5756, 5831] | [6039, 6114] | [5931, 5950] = 0.124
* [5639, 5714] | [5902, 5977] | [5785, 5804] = -0.079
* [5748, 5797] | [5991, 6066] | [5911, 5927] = 0.121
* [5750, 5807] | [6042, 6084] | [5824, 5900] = 0.132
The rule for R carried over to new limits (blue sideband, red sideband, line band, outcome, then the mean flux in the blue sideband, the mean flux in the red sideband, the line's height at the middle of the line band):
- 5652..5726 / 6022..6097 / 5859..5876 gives 1.2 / 12.4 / 13.4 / 12.9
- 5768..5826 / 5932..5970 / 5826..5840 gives 0.4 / 13.3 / 11.9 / 13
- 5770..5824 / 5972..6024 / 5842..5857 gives 0.8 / 13.3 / 11.8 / 12.9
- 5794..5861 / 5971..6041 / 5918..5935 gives 0.8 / 13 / 11.8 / 12.4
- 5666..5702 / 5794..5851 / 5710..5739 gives 0.2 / 12.5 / 13.2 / 12.7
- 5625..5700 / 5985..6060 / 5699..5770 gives -1.4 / 12.3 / 12.9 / 12.4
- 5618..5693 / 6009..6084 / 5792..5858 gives -1.5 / 12.3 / 13.3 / 12.8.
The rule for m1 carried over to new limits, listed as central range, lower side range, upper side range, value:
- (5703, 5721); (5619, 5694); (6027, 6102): 0.00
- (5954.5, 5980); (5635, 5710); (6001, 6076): 0.11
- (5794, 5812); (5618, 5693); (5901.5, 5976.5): -0.12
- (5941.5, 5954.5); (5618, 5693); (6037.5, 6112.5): 0.10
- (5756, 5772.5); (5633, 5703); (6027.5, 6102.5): -0.03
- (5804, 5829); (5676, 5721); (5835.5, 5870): -0.12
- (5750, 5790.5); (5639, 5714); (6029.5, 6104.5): -0.02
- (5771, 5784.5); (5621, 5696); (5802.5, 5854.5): -0.01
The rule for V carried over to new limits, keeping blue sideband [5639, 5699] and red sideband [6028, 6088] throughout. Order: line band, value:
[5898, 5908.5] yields 0.17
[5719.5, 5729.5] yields -0.03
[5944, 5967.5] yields 0.13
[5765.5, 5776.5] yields -0.07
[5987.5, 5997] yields 0.13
